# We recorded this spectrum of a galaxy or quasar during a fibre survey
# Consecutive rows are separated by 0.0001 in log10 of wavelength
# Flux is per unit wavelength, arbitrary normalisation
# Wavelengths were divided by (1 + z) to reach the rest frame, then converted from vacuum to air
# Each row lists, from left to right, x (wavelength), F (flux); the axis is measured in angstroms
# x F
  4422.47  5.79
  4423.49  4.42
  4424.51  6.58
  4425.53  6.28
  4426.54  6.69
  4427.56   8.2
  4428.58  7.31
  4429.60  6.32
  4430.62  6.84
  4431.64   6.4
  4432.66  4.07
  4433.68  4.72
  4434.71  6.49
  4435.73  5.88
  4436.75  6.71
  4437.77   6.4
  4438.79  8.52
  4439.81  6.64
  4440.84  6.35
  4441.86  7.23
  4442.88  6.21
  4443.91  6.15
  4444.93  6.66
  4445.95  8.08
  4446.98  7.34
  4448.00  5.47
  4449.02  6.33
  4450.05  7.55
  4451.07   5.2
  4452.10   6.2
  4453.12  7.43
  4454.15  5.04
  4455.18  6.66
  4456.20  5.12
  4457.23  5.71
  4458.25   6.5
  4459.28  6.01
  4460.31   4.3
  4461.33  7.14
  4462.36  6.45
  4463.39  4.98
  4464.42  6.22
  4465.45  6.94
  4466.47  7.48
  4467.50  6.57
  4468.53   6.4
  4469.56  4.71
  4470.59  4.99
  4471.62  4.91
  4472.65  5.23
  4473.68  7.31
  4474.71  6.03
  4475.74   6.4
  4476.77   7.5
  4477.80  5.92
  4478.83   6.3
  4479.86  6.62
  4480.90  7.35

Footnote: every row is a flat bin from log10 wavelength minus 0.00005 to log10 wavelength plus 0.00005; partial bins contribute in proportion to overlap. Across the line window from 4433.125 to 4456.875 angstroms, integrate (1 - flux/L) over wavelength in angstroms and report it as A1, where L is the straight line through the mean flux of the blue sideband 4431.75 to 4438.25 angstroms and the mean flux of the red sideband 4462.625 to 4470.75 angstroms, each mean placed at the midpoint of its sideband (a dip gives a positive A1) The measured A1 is -2.38 angstroms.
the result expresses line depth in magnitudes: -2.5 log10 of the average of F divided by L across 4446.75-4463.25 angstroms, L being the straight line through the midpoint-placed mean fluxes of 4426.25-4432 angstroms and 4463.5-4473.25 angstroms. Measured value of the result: 0.03 mag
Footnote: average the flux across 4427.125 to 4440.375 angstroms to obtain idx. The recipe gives 6.49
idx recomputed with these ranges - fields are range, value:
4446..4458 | 6.27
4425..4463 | 6.39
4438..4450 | 6.83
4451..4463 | 6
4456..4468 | 6.14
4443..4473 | 6.13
